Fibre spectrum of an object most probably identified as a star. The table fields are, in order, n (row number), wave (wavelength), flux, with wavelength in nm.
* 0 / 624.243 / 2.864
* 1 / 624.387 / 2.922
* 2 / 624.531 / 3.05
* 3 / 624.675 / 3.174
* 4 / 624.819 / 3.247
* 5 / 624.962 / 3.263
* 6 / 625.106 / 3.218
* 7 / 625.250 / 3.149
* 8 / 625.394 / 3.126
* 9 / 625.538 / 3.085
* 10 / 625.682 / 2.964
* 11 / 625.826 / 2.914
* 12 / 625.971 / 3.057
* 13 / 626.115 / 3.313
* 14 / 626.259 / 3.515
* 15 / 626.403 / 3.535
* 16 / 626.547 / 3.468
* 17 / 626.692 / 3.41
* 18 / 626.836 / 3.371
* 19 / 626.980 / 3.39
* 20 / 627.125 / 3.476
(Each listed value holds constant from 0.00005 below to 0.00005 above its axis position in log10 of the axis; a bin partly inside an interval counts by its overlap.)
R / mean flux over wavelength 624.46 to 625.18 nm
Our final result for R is 3.19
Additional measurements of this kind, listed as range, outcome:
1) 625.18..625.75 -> 3.08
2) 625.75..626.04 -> 2.98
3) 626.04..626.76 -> 3.45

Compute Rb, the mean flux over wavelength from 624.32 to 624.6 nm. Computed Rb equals 2.98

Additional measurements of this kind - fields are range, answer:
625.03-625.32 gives 3.18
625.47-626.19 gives 3.07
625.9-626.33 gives 3.3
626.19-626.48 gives 3.53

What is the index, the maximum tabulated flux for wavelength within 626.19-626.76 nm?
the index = 3.535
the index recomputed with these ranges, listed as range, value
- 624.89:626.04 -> 3.263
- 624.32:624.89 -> 3.247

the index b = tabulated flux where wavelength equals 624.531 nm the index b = 3.05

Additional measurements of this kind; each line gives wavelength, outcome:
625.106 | 3.218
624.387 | 2.922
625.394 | 3.126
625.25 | 3.149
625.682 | 2.964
